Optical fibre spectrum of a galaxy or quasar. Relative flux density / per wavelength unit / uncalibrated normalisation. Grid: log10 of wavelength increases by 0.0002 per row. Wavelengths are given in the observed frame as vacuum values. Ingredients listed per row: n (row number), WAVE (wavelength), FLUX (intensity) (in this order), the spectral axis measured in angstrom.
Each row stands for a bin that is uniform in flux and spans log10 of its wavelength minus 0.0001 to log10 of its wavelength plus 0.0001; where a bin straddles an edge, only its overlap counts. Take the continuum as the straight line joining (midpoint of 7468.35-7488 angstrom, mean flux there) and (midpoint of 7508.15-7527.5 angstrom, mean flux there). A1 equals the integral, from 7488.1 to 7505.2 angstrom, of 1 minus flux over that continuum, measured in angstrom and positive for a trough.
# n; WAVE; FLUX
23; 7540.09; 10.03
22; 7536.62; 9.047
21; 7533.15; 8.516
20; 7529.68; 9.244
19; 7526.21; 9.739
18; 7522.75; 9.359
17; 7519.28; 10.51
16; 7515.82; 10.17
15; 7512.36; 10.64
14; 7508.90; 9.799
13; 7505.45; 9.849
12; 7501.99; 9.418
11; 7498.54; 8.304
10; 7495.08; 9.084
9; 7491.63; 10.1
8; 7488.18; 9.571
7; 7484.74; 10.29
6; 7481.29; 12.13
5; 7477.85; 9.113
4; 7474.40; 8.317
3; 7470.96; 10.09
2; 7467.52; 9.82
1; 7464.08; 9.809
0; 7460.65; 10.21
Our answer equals 1.2 angstrom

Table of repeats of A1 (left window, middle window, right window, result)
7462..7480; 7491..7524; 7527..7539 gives -1.7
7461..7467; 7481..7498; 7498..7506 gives -0.9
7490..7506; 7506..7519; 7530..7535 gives -1.6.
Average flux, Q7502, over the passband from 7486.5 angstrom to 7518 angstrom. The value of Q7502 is 9.67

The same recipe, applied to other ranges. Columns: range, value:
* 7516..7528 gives 9.9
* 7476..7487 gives 10.4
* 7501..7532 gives 9.84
